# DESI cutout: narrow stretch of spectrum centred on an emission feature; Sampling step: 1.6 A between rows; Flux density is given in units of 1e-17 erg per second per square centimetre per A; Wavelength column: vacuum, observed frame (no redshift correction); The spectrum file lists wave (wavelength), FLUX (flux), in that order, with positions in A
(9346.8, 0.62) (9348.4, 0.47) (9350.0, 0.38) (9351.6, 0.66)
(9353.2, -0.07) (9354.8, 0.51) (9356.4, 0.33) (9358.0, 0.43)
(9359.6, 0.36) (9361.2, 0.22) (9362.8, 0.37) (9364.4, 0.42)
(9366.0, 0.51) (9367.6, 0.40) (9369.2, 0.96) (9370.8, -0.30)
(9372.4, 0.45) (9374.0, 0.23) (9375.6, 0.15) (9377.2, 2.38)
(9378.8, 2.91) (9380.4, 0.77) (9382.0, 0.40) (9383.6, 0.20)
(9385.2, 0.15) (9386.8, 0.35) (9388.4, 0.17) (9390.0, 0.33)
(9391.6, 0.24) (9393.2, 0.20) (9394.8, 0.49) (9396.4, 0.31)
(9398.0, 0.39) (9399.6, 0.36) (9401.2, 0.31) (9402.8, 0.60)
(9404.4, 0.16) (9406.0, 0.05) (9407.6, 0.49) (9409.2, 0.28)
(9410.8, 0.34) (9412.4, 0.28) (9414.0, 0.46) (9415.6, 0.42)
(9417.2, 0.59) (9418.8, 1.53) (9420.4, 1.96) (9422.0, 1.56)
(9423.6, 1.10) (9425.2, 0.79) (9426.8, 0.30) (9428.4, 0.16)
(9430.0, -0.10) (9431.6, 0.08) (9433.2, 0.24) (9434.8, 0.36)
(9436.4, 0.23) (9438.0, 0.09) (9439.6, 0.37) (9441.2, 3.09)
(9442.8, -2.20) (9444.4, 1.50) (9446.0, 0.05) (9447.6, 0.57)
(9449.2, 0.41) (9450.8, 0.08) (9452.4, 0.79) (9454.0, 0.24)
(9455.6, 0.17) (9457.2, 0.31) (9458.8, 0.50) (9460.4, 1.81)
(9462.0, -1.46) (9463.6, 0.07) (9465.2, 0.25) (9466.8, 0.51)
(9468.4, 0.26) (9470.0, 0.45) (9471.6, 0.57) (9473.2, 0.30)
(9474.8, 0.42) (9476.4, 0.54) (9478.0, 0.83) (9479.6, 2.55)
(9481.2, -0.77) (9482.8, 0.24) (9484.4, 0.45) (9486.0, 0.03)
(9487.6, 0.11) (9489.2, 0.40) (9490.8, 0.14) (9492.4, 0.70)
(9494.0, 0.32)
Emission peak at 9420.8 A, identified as [O III]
